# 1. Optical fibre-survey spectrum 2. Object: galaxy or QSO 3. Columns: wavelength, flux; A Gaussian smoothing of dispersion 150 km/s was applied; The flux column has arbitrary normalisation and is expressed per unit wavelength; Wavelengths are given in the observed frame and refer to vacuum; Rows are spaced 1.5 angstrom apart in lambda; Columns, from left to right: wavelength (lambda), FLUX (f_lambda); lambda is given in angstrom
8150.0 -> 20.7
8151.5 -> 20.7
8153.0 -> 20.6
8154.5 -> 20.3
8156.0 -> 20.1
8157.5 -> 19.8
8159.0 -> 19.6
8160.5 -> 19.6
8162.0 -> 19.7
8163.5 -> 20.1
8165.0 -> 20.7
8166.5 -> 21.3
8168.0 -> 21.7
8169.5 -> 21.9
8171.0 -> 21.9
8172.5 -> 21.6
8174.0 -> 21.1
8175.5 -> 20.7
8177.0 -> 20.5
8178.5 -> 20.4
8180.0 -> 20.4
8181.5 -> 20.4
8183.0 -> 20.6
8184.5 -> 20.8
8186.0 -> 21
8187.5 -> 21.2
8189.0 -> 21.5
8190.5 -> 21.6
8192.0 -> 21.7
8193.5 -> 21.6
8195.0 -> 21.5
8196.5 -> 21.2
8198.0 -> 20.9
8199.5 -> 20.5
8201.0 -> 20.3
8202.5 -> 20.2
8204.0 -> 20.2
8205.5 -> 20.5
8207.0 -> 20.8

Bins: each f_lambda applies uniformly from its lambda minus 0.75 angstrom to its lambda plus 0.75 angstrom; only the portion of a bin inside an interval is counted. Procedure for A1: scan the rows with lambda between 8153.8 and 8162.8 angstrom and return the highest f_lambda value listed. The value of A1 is 20.3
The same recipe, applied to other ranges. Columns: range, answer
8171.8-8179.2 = 21.6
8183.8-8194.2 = 21.7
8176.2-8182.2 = 20.5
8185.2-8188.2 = 21.2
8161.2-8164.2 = 20.1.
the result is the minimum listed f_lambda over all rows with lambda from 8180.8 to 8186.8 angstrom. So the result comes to 20.4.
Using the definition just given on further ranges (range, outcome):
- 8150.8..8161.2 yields 19.6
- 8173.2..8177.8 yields 20.5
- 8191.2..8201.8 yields 20.3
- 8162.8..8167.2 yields 20.1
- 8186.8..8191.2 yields 21.2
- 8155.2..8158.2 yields 19.8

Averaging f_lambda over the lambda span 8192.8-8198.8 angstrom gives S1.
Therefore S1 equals 21.3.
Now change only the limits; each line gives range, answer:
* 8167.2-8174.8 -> 21.6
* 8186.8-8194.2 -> 21.5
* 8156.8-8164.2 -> 19.8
